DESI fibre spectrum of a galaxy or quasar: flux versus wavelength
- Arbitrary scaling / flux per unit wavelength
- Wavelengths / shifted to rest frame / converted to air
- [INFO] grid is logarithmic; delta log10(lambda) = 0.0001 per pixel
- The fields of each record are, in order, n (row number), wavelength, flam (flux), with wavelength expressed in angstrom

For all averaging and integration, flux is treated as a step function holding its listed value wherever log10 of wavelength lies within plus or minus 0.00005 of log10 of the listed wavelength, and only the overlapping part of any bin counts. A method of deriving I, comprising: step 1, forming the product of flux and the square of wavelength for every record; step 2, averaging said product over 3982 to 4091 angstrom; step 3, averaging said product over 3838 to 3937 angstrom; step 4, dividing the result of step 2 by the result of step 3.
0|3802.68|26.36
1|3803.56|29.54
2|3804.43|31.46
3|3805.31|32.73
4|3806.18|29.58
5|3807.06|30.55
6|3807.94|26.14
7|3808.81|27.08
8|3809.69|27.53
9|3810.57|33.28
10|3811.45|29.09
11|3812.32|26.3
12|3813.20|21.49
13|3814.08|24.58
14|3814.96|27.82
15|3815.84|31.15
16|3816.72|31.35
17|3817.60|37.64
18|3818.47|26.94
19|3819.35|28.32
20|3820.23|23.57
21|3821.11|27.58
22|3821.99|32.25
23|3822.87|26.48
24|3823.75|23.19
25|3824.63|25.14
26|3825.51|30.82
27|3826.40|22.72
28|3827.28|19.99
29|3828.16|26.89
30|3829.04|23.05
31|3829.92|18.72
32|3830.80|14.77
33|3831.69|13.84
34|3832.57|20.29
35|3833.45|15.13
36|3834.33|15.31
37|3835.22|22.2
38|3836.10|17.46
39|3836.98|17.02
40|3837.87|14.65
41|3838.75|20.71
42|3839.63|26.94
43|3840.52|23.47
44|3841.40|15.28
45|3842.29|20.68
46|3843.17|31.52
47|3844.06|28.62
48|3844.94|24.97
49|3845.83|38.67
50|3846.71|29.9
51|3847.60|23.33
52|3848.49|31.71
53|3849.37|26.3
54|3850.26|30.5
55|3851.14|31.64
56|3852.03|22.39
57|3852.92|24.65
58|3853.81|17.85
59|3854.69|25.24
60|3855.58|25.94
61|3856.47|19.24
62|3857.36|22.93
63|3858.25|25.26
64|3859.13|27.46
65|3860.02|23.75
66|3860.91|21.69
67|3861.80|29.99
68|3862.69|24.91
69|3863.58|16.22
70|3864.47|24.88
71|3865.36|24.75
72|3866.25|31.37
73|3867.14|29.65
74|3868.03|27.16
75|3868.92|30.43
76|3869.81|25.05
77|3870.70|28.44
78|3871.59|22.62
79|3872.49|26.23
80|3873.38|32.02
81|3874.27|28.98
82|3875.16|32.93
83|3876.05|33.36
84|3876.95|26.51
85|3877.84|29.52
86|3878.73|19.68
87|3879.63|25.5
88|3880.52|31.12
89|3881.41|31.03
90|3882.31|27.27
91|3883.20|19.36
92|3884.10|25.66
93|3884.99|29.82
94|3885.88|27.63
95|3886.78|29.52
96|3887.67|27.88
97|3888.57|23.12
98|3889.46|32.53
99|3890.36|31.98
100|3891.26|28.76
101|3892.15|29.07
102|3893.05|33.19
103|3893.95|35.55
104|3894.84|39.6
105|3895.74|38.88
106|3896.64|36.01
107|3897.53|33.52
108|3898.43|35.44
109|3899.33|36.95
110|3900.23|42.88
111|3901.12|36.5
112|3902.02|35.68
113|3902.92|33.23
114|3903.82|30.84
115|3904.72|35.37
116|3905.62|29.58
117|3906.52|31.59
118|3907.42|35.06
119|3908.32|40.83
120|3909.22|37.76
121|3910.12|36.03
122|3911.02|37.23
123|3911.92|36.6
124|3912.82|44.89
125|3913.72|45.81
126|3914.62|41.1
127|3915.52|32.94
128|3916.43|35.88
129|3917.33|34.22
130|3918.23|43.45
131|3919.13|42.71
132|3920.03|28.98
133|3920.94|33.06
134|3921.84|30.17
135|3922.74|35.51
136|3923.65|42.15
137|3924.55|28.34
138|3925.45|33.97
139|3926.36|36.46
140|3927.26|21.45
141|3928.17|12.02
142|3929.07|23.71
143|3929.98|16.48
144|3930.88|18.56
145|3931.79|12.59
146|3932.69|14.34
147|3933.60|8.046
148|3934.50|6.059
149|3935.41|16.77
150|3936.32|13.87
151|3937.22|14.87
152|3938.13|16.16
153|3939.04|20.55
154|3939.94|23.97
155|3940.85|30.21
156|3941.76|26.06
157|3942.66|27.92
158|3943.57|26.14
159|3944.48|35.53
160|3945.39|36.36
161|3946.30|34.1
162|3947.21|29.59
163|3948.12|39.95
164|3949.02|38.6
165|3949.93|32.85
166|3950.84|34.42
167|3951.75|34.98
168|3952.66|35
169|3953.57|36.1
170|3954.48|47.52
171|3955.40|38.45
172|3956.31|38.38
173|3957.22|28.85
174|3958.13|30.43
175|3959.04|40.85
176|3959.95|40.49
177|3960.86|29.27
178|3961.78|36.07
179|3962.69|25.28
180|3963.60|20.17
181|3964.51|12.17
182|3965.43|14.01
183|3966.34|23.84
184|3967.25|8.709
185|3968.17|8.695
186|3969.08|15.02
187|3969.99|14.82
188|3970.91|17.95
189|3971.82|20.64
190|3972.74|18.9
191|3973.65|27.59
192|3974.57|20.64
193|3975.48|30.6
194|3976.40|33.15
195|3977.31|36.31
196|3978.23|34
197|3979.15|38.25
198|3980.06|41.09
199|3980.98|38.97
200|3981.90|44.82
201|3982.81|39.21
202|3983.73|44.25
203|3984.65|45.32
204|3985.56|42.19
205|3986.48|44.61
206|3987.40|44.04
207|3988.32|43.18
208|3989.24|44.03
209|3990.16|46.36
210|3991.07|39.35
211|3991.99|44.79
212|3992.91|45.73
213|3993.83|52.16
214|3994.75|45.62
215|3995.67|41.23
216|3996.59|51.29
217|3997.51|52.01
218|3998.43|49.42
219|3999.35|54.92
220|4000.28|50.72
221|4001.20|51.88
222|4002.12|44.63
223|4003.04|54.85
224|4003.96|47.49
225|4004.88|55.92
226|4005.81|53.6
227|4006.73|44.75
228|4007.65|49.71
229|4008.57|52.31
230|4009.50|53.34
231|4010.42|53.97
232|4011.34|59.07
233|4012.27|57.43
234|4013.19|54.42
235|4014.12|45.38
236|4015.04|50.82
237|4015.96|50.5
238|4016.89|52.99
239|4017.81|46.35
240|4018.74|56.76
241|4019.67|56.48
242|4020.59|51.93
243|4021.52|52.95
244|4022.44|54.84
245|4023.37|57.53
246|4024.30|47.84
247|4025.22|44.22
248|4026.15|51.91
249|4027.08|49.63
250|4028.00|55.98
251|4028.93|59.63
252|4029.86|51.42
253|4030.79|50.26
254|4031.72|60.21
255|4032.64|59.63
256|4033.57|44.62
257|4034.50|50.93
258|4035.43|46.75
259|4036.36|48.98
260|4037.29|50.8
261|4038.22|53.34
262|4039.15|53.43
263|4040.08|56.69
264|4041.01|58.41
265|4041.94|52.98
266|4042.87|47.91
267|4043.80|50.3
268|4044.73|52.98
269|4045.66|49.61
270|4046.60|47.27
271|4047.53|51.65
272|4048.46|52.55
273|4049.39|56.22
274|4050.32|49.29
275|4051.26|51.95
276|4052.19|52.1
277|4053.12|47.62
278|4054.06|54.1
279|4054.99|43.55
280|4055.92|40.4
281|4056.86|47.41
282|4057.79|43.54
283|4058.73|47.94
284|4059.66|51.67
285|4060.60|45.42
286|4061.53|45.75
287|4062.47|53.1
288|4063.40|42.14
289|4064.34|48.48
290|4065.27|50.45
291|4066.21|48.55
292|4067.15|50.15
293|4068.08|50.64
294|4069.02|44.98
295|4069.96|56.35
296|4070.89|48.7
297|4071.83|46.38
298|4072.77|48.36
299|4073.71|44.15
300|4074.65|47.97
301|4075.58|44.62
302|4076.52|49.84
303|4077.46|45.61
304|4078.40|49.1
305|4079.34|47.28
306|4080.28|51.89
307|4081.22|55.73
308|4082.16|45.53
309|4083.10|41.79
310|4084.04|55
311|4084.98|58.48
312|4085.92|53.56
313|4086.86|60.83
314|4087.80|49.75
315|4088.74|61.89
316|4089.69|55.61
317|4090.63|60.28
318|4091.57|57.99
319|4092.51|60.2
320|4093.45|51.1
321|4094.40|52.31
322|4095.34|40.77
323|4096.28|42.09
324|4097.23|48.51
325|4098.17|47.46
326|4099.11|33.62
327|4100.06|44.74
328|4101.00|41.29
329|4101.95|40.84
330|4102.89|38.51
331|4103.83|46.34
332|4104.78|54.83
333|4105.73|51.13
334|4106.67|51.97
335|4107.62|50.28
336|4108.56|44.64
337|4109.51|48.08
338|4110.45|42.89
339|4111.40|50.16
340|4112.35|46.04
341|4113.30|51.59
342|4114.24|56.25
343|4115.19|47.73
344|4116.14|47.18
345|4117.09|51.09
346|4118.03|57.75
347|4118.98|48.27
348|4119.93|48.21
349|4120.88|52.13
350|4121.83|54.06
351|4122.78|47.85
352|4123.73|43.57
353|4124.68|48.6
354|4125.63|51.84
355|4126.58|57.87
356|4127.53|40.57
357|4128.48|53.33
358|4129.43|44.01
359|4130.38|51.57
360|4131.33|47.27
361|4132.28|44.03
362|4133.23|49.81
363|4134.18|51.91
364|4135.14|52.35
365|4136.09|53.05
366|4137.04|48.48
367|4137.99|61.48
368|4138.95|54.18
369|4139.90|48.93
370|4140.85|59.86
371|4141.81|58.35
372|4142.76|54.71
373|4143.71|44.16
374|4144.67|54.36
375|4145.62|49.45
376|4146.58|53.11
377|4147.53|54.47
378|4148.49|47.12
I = 1.9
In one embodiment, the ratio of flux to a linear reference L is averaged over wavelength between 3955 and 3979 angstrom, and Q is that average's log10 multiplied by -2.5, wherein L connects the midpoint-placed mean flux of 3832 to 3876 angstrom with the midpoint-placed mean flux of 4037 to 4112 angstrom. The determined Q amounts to 0.41 mag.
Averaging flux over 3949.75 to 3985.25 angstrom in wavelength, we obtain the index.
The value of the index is 30.2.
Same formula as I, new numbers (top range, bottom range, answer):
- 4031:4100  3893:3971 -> 1.79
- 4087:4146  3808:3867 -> 2.32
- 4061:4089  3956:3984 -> 1.87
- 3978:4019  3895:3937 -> 1.61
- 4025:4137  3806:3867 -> 2.26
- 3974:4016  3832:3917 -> 1.69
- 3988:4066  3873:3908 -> 1.72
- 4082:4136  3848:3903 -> 1.94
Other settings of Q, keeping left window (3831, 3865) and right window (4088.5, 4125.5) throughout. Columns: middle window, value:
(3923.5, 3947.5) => 0.367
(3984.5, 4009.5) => -0.247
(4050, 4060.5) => -0.095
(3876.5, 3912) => -0.143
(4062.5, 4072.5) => -0.085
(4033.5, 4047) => -0.202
